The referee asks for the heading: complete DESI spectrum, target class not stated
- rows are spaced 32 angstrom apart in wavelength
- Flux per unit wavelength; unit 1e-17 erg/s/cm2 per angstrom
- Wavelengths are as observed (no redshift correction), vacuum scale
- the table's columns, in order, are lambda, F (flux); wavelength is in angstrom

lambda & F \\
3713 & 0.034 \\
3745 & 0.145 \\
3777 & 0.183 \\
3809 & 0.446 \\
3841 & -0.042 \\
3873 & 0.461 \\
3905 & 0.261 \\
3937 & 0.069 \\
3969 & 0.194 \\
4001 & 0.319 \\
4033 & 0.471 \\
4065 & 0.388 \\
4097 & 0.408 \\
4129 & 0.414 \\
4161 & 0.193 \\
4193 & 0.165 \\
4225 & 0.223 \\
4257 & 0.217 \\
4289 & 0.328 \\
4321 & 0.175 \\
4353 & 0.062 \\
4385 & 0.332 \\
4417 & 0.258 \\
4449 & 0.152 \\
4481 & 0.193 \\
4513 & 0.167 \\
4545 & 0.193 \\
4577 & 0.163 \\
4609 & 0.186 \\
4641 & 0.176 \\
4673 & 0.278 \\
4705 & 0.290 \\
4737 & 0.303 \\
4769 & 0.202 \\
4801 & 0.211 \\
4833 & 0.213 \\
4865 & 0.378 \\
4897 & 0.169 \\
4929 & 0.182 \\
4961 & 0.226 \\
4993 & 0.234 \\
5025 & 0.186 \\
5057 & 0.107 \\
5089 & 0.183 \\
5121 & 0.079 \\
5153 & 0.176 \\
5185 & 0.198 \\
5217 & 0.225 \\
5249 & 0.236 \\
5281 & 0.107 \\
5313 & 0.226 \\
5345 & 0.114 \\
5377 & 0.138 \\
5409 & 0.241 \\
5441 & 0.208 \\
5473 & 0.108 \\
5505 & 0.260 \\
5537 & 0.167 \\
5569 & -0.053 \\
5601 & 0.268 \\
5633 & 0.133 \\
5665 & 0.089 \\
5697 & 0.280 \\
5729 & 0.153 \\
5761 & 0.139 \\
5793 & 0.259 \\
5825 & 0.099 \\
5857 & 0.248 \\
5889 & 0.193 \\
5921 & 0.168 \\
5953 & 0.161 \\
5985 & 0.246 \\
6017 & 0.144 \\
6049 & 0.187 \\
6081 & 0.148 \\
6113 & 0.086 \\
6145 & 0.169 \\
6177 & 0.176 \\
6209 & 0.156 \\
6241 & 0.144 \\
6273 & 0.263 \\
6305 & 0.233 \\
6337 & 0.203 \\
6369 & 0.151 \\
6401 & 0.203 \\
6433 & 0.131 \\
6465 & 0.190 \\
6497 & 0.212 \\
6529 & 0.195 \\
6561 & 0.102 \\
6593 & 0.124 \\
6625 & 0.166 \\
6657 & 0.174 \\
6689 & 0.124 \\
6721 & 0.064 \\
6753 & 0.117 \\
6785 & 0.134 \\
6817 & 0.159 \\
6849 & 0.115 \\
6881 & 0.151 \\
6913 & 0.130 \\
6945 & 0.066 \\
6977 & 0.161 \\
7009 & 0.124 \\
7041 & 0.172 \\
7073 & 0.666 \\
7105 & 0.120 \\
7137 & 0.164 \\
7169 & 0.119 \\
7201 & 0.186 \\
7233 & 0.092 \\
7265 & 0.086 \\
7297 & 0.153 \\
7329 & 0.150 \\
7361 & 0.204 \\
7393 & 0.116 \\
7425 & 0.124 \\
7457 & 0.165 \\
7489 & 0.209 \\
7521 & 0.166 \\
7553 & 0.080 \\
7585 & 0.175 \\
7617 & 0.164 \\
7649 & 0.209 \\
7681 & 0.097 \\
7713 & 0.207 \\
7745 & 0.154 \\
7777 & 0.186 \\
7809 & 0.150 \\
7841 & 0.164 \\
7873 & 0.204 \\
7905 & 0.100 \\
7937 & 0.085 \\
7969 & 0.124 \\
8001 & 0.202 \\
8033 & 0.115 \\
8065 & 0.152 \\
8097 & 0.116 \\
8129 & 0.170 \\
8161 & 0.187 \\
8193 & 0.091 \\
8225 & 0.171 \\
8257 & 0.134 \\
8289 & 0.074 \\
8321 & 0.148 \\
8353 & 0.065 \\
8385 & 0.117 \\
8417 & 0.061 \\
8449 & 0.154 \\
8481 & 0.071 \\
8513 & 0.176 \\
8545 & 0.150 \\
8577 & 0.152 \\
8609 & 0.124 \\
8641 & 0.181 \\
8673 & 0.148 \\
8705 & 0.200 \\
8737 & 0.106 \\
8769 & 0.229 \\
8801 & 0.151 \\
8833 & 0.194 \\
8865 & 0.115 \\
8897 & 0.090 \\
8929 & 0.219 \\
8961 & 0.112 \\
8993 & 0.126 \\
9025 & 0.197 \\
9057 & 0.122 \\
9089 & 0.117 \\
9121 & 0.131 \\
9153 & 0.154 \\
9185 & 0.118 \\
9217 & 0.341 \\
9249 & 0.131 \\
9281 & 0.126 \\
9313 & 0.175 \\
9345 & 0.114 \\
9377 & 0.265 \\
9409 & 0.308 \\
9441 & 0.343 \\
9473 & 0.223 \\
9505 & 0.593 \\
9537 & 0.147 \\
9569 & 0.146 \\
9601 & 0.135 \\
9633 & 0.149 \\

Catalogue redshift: 0.898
